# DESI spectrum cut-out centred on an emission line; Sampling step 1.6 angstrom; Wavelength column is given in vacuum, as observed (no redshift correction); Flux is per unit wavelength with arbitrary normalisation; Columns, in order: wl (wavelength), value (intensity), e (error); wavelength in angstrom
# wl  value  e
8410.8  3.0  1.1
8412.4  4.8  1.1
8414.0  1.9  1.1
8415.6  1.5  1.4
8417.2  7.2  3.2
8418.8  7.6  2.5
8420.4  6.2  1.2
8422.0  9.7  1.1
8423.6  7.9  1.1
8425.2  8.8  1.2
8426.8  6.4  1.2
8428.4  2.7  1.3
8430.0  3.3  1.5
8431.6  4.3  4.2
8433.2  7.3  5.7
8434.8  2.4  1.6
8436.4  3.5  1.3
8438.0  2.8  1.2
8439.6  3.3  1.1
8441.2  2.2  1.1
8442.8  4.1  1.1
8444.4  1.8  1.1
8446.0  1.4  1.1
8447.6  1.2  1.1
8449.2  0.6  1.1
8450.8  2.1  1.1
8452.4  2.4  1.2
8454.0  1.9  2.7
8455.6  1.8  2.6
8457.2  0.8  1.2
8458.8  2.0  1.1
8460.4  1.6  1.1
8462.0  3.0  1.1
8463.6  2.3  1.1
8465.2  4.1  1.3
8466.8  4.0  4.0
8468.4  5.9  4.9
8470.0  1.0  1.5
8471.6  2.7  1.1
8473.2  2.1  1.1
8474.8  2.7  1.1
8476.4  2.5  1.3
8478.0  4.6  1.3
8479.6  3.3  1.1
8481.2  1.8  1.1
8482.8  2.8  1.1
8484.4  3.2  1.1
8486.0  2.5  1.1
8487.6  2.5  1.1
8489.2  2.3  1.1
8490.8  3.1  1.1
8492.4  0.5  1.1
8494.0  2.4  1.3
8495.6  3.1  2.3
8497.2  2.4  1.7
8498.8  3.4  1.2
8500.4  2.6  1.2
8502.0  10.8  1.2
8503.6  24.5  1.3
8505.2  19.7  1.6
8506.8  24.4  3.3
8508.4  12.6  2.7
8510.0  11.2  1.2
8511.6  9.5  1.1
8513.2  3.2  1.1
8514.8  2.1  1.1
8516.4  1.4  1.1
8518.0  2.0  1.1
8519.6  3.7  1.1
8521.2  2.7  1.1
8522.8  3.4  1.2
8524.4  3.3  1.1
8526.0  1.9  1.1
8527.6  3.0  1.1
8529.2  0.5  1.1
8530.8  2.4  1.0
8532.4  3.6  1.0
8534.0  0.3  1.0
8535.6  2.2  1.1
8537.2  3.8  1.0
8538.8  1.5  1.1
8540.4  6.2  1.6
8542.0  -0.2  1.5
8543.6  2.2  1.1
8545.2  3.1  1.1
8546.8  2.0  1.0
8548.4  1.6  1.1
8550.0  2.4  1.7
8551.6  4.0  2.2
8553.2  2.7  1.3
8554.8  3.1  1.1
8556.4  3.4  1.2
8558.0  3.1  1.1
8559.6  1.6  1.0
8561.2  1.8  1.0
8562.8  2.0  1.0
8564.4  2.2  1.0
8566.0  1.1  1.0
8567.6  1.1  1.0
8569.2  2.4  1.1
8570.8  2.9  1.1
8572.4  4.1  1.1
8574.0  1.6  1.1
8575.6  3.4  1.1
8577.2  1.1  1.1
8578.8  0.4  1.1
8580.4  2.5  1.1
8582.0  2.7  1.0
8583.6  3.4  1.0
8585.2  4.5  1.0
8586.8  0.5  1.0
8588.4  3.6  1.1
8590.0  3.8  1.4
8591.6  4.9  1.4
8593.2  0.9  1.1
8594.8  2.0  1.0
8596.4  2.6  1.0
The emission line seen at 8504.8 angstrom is [O III] 5007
